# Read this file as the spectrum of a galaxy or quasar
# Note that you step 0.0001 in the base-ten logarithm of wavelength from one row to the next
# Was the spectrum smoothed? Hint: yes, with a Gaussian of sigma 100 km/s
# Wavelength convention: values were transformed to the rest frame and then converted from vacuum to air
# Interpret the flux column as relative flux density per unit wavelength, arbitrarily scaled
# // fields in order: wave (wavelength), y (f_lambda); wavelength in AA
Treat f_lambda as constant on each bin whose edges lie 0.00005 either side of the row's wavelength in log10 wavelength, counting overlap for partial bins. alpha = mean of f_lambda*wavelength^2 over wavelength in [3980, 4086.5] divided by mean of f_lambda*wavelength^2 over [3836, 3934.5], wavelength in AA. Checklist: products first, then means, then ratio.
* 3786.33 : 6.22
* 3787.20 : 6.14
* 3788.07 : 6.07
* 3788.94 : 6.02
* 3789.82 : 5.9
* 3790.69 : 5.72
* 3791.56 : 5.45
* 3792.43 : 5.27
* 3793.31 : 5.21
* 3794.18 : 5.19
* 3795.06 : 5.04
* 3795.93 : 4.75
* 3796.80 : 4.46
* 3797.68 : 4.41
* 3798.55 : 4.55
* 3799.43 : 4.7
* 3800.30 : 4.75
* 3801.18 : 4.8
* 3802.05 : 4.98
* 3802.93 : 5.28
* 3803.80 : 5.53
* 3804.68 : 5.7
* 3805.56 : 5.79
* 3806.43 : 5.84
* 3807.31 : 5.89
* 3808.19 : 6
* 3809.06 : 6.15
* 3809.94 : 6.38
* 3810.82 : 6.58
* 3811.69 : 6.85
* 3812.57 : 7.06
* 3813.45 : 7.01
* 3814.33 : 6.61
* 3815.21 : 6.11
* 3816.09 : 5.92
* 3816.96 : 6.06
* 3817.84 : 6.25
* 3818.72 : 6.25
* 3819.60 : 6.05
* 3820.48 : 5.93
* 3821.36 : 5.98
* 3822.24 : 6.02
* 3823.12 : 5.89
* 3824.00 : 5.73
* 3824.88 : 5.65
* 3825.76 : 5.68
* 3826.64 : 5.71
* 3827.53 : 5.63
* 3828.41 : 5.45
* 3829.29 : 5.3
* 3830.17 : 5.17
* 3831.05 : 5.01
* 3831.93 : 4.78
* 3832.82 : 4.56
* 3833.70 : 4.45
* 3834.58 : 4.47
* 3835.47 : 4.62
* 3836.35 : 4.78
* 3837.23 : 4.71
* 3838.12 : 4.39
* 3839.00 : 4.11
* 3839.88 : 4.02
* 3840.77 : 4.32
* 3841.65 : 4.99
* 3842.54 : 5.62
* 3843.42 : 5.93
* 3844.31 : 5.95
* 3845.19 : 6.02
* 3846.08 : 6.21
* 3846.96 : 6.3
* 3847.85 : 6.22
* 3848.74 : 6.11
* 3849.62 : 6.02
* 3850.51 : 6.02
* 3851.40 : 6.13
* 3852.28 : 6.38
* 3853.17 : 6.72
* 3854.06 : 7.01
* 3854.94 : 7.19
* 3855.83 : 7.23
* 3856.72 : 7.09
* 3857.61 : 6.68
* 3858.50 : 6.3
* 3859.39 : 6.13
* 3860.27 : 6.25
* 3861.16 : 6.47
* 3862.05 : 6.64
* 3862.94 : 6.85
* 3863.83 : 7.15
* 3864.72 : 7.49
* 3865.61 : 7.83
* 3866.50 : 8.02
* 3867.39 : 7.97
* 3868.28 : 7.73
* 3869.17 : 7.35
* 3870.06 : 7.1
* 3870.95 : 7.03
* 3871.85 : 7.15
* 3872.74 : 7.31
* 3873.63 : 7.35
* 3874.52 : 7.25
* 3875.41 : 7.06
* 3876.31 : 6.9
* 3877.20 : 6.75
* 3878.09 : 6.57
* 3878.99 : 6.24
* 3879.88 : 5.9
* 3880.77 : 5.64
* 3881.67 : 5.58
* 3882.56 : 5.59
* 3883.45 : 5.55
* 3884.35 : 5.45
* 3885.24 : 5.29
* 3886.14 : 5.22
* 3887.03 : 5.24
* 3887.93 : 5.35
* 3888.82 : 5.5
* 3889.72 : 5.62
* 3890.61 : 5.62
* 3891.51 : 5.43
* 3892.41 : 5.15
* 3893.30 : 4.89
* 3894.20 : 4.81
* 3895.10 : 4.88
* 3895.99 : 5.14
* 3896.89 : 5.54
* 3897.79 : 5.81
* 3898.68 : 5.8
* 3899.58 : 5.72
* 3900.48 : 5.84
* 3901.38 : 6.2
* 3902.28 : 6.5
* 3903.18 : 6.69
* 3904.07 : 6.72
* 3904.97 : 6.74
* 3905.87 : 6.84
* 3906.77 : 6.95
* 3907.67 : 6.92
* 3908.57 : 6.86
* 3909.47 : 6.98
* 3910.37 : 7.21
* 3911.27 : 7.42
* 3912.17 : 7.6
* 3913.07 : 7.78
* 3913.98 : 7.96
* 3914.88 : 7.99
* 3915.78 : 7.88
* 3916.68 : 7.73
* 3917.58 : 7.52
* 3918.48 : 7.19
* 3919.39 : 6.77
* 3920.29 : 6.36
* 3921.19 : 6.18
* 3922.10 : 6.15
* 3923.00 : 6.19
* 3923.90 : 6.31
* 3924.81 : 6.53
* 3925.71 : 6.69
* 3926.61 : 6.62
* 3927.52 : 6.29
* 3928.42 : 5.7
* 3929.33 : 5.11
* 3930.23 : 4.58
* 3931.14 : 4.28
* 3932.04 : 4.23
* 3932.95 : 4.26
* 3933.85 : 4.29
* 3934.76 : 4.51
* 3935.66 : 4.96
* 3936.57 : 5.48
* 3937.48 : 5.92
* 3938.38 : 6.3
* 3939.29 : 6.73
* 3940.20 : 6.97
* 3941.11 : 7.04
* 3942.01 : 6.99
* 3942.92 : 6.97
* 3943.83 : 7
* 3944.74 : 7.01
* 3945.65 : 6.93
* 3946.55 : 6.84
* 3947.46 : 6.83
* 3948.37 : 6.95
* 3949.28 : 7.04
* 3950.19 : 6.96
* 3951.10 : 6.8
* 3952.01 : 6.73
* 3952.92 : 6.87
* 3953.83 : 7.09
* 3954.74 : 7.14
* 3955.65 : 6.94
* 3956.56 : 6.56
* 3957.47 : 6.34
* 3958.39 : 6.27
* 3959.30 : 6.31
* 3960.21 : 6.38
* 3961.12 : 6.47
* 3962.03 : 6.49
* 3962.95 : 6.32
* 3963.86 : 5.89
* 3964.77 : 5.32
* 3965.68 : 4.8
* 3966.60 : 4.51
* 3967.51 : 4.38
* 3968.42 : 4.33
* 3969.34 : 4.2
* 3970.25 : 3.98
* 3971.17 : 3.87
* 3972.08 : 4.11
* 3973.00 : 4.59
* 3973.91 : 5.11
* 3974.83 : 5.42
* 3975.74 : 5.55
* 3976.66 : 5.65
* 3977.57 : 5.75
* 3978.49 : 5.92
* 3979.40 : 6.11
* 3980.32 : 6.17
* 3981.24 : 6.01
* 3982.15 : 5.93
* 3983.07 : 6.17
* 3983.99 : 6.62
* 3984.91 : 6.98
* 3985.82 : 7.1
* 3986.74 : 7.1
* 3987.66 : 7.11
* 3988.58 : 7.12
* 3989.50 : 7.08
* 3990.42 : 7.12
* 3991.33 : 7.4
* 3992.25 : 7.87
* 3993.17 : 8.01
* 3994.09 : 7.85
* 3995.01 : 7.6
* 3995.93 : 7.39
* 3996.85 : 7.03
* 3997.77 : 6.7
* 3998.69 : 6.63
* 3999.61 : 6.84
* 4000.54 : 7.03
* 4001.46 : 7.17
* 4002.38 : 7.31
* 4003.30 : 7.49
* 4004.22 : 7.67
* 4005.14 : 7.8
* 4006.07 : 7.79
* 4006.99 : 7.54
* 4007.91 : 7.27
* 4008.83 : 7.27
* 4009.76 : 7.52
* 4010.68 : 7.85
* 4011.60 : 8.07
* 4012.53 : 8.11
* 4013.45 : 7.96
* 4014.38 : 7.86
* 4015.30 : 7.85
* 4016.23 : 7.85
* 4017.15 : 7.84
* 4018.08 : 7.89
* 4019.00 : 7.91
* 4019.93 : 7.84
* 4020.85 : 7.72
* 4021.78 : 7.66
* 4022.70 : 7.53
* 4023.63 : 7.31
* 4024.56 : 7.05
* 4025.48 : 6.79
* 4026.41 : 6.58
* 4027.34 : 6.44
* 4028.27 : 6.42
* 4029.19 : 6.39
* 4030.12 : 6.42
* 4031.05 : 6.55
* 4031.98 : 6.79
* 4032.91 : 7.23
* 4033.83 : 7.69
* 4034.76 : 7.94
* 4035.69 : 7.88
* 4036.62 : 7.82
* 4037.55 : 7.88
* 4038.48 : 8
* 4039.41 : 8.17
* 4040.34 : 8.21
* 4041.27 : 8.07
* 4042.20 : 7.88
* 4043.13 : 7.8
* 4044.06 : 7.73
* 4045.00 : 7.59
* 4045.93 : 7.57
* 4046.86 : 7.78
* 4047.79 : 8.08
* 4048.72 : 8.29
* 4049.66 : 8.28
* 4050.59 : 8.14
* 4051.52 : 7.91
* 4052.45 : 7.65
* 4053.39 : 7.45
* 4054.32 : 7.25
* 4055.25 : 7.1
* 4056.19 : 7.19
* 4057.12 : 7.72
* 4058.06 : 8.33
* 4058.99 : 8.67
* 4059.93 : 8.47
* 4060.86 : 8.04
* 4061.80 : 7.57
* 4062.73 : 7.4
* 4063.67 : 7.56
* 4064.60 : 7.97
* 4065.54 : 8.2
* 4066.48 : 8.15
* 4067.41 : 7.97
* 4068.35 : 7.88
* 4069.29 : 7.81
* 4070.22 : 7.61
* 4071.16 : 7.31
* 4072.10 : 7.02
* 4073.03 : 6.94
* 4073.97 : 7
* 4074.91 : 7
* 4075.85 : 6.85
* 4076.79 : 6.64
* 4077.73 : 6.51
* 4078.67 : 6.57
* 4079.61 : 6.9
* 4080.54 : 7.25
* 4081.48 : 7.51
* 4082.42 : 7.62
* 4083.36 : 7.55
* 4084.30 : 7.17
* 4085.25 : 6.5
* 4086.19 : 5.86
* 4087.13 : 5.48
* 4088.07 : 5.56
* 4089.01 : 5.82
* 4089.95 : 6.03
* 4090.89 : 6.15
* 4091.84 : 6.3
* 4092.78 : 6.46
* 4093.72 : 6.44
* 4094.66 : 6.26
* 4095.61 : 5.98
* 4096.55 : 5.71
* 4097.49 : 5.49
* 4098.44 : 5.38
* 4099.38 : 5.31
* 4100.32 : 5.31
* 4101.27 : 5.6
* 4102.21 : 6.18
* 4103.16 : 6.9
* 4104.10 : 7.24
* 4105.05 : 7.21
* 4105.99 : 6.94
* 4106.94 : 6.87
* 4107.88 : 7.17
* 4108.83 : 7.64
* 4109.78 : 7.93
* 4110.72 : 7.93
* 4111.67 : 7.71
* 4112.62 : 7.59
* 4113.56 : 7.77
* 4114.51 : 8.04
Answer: 1.28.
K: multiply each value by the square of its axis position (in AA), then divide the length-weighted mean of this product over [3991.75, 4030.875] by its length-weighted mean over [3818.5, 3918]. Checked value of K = 1.29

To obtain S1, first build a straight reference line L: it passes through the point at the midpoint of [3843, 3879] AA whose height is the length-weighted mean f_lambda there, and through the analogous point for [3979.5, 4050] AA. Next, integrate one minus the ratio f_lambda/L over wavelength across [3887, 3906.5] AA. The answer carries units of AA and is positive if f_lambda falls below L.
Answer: 3.3 AA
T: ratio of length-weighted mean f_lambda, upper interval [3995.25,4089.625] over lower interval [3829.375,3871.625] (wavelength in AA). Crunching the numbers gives 1.2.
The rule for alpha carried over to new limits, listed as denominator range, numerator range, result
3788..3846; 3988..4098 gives 1.50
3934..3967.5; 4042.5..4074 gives 1.29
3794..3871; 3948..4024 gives 1.23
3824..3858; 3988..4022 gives 1.46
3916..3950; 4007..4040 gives 1.26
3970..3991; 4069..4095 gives 1.18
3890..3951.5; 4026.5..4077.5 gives 1.28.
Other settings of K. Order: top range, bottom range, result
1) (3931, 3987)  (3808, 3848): 1.13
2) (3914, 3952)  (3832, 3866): 1.12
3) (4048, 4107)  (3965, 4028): 1.08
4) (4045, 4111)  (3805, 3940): 1.28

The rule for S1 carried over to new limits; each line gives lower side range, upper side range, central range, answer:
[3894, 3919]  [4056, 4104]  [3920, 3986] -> 7.9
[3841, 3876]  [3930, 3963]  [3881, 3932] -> 2.4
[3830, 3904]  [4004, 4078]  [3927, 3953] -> 2.3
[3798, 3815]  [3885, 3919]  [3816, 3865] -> 1.5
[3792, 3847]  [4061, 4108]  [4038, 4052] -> -3.0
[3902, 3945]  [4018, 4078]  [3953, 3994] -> 5.0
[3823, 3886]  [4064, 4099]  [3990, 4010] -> -2.6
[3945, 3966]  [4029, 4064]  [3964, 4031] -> 3.8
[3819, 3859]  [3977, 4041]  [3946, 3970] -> 2.1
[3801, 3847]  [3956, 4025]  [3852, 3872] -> -4.1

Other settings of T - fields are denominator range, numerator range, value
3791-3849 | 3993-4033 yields 1.34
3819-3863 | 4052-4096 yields 1.24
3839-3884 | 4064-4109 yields 1.04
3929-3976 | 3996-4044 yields 1.28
